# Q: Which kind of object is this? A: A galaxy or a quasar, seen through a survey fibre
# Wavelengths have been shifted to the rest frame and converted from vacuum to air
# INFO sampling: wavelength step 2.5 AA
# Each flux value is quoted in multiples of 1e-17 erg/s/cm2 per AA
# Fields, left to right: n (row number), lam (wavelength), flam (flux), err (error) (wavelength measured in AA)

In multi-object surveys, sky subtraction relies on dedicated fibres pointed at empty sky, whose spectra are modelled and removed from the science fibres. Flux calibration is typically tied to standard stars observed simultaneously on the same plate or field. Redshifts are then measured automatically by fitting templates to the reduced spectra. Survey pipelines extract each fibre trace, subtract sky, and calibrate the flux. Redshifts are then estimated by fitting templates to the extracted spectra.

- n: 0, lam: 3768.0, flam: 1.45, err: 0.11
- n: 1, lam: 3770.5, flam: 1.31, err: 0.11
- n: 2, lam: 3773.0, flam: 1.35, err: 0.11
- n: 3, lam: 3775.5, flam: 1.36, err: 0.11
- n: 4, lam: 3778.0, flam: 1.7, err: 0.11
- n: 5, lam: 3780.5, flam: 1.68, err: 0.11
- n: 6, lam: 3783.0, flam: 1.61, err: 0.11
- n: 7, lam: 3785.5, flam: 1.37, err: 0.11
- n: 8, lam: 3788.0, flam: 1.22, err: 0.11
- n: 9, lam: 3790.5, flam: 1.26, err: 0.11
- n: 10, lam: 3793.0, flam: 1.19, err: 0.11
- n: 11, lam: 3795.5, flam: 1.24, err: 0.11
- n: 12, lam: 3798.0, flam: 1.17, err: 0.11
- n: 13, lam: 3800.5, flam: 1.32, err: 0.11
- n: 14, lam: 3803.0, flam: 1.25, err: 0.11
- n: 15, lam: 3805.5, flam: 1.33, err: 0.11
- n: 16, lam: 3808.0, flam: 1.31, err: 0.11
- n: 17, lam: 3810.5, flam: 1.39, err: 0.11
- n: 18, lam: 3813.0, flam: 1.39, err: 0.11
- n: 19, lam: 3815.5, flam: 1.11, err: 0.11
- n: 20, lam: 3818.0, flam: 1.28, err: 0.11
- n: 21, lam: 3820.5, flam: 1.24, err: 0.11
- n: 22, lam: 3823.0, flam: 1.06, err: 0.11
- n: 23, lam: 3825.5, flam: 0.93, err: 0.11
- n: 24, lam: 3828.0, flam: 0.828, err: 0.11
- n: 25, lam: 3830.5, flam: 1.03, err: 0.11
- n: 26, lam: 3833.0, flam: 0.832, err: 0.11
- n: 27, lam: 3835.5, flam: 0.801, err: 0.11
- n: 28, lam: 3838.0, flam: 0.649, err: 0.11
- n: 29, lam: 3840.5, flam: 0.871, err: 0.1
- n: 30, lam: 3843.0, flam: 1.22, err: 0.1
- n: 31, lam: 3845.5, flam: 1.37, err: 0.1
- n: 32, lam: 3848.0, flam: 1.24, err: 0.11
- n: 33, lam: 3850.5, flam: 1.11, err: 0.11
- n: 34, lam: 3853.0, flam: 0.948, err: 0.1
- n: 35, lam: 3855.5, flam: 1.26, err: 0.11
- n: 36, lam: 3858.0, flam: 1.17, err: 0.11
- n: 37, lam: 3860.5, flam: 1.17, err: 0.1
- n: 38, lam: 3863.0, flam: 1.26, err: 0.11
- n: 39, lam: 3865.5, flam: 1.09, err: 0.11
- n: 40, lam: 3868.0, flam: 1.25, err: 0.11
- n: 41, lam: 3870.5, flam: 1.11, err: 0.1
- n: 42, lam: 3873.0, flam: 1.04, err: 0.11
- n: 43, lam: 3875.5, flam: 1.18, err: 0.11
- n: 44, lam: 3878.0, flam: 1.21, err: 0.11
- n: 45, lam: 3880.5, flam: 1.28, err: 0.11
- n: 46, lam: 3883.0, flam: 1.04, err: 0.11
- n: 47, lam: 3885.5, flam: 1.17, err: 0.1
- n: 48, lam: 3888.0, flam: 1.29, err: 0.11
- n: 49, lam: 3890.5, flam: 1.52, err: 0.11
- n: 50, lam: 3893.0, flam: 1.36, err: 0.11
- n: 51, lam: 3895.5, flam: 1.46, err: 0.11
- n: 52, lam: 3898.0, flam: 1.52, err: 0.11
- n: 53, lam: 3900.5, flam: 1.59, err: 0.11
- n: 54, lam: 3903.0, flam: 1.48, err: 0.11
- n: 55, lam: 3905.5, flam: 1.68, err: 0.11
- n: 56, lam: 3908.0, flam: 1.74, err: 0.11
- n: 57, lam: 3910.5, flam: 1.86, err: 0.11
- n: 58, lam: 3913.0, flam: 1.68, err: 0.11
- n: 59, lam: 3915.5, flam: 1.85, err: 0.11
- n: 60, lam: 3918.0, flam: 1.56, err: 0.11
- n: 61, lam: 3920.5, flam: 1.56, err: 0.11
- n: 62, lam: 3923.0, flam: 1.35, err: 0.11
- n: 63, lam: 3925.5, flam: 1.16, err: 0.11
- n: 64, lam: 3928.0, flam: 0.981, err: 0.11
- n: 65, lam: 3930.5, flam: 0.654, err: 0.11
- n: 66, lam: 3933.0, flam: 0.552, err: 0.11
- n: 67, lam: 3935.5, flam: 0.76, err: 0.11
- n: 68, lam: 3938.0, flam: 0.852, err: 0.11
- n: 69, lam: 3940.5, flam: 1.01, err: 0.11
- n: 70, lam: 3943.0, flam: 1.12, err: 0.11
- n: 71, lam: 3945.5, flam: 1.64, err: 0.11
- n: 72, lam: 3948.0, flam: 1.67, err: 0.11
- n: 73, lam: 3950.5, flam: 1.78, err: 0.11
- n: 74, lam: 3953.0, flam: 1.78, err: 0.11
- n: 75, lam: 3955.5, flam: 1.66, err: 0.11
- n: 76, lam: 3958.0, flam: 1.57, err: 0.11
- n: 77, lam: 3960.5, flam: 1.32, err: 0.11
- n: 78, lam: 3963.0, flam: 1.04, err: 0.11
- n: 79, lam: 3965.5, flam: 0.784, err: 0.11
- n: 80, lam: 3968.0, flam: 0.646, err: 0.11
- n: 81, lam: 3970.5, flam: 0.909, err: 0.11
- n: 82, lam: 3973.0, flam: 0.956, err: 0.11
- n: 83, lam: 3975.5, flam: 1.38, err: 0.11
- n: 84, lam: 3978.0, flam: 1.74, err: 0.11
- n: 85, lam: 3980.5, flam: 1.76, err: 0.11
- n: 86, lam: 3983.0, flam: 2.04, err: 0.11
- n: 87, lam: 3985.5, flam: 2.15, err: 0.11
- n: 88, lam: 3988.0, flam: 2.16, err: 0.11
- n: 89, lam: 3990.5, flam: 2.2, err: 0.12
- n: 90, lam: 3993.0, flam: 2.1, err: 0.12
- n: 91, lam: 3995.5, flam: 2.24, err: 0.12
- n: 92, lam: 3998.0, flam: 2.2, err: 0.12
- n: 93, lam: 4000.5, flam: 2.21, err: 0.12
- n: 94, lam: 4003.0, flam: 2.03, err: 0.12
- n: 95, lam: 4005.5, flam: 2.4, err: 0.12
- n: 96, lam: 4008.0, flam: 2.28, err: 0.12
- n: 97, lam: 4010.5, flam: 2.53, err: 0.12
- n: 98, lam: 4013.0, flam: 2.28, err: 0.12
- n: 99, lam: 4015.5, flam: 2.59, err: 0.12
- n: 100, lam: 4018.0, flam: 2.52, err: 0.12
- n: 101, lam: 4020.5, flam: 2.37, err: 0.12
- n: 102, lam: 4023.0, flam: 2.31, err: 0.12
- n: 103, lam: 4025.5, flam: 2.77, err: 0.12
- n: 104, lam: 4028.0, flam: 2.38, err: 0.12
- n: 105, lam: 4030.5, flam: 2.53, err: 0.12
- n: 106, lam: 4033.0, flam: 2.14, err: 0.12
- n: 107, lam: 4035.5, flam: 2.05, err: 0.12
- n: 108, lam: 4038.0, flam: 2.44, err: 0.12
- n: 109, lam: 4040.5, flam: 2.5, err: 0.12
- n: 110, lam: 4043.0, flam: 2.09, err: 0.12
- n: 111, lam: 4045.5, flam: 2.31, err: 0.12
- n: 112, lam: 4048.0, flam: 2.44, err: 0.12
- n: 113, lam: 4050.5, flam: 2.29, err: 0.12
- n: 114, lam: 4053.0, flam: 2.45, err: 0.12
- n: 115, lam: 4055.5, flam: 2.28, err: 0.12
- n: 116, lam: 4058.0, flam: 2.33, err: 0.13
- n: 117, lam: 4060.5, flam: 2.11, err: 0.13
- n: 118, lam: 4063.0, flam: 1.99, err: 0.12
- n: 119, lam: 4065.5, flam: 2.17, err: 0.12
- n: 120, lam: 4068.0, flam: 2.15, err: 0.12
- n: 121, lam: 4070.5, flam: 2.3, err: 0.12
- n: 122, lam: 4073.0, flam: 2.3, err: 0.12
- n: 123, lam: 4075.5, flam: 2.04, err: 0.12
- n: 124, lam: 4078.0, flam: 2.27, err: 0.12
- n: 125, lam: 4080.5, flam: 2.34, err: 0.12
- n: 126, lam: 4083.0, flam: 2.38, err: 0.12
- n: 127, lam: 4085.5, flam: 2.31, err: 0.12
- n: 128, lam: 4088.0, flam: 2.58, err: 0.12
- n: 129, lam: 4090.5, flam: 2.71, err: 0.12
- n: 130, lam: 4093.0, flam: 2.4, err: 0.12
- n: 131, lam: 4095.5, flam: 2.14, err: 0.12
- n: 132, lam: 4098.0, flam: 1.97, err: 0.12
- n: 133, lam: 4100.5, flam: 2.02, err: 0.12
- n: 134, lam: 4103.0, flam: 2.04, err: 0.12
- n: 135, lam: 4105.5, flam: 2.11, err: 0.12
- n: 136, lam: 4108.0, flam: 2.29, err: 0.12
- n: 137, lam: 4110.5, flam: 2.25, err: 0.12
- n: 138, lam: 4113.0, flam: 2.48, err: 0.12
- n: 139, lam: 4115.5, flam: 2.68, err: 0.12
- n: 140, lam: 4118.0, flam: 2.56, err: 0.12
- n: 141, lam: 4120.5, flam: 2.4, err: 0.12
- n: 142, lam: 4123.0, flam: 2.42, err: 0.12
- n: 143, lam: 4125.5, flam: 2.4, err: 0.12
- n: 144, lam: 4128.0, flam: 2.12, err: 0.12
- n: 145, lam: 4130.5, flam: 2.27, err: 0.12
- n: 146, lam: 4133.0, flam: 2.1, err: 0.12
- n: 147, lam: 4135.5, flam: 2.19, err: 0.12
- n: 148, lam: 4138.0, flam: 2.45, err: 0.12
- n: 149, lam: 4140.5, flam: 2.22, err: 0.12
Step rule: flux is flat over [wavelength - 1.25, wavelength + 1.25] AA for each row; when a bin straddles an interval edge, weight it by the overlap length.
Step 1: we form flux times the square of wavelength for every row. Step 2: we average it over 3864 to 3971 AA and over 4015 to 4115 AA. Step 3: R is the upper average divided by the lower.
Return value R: 1.91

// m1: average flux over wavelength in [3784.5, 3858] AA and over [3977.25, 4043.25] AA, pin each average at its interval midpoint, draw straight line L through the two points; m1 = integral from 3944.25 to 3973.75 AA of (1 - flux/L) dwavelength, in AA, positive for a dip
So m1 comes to 9.5 AA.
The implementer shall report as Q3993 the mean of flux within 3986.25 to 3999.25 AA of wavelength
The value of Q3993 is 2.18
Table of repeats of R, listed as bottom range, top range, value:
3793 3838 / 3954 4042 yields 1.92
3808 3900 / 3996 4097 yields 2.20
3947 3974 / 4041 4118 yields 1.89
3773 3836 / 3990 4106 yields 2.09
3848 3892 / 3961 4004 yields 1.50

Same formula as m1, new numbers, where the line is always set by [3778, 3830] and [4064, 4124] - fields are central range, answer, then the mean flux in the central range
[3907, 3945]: 9.9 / 1.25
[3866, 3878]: 2.9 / 1.15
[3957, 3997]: 6.9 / 1.57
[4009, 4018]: -2.0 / 2.47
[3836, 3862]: 6.1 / 1.09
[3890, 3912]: 0.4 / 1.58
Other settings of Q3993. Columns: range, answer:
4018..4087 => 2.3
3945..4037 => 1.93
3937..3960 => 1.46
